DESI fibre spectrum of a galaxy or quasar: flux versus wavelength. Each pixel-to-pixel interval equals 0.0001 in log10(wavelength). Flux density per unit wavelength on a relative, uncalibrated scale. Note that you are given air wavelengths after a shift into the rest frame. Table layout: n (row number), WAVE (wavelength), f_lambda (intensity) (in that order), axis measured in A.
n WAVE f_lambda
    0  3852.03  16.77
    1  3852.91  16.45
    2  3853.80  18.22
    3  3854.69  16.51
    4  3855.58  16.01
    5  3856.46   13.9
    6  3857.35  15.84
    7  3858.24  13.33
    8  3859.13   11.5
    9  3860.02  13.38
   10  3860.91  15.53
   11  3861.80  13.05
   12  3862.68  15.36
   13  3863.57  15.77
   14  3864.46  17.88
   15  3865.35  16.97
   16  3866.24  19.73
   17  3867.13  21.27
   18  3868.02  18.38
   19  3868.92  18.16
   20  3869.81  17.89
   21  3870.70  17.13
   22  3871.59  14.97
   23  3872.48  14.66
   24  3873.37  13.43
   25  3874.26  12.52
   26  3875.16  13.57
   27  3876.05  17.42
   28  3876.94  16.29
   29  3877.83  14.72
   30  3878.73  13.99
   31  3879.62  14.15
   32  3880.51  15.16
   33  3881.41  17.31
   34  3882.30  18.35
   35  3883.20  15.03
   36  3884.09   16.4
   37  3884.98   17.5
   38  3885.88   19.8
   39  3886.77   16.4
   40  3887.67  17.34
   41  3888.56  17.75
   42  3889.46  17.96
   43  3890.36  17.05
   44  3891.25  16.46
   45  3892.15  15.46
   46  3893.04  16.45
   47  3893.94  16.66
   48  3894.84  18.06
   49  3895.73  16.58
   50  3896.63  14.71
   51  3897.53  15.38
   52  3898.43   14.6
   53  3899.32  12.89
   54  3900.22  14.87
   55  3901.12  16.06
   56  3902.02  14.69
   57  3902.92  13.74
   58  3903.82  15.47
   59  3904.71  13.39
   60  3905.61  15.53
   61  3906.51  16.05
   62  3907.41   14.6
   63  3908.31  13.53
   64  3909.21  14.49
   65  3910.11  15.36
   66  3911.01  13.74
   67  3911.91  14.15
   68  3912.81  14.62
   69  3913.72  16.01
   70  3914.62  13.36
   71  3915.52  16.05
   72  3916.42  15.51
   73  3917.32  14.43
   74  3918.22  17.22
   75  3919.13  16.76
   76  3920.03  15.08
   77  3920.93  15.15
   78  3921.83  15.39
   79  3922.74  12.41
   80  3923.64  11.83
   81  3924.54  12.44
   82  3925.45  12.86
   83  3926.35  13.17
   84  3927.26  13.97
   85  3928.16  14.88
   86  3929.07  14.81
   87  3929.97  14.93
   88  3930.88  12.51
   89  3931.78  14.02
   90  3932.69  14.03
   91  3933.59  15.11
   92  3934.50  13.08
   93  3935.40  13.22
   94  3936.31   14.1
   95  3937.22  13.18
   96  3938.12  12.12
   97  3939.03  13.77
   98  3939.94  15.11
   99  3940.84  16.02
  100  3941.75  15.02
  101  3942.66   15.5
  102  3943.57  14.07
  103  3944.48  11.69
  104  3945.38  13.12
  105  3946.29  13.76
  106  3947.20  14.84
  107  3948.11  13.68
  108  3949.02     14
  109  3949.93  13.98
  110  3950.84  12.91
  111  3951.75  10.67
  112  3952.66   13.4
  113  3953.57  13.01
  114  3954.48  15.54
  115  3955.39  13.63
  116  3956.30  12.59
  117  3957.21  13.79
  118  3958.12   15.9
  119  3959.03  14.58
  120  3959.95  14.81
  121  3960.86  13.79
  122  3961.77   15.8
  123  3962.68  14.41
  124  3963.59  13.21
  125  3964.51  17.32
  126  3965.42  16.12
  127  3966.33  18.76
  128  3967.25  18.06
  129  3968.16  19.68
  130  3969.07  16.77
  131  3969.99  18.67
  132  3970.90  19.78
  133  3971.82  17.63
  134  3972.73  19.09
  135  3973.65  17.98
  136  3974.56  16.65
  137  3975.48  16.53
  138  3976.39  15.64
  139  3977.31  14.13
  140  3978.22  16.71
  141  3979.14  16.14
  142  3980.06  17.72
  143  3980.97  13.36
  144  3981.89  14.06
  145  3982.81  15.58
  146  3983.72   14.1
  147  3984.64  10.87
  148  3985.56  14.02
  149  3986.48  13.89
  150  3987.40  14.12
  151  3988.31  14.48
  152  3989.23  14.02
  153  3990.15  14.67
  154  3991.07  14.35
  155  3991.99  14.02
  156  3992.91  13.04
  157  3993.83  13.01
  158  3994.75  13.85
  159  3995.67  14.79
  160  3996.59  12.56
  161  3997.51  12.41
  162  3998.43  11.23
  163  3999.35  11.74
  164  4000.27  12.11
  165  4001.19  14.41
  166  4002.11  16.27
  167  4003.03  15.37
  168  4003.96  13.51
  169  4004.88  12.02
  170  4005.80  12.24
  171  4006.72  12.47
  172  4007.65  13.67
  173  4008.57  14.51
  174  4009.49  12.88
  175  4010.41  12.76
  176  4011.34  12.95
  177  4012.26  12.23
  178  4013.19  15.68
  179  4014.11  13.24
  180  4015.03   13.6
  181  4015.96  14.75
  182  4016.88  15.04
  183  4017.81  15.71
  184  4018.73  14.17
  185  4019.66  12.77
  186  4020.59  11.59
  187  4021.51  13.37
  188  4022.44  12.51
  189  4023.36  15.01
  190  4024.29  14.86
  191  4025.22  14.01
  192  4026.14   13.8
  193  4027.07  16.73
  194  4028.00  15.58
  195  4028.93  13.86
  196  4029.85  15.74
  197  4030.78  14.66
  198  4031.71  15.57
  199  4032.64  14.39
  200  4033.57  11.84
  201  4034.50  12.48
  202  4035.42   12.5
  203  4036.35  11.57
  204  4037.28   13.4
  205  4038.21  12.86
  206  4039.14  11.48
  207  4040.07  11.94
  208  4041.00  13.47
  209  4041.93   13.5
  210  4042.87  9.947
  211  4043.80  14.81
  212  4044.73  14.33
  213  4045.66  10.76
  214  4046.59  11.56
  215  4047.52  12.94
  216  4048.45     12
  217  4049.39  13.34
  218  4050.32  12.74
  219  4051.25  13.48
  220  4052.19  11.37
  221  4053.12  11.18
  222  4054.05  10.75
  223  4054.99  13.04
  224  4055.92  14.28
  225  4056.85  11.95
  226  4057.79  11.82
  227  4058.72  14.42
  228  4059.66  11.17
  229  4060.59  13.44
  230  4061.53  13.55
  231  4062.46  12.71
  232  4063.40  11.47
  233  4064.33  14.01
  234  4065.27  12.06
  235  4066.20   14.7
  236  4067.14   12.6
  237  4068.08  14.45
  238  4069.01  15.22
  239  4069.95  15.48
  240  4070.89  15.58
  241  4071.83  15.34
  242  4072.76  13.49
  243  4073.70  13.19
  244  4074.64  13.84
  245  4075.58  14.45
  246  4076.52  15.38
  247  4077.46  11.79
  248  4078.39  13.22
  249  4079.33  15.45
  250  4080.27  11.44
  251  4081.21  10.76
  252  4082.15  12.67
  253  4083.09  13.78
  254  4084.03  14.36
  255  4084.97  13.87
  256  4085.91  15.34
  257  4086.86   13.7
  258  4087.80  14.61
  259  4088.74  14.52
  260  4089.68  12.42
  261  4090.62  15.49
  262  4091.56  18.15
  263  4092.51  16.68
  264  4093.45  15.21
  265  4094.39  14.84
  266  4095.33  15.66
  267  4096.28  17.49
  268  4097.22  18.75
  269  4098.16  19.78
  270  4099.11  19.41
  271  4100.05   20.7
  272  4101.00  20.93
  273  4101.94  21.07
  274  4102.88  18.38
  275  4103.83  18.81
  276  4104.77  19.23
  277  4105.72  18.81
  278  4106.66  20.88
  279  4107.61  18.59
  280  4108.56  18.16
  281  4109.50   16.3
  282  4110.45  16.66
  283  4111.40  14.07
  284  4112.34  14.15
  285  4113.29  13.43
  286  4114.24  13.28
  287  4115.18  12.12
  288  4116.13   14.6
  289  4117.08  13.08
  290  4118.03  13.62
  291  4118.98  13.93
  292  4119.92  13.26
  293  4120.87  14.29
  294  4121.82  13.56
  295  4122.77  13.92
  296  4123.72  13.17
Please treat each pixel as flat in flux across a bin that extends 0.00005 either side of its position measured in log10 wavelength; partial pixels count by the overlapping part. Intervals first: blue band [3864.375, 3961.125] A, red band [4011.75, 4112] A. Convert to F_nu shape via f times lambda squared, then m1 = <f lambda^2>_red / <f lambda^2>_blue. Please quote 1.04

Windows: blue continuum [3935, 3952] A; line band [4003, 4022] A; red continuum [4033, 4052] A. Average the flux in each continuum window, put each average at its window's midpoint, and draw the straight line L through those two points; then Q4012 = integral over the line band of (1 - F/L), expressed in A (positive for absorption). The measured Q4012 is -0.9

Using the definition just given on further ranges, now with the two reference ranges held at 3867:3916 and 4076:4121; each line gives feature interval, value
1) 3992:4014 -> 3.4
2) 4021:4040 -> 2.4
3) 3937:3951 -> 1.6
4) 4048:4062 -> 2.8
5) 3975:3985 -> 0.4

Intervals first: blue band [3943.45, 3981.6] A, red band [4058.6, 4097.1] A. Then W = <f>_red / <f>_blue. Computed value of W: 0.9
